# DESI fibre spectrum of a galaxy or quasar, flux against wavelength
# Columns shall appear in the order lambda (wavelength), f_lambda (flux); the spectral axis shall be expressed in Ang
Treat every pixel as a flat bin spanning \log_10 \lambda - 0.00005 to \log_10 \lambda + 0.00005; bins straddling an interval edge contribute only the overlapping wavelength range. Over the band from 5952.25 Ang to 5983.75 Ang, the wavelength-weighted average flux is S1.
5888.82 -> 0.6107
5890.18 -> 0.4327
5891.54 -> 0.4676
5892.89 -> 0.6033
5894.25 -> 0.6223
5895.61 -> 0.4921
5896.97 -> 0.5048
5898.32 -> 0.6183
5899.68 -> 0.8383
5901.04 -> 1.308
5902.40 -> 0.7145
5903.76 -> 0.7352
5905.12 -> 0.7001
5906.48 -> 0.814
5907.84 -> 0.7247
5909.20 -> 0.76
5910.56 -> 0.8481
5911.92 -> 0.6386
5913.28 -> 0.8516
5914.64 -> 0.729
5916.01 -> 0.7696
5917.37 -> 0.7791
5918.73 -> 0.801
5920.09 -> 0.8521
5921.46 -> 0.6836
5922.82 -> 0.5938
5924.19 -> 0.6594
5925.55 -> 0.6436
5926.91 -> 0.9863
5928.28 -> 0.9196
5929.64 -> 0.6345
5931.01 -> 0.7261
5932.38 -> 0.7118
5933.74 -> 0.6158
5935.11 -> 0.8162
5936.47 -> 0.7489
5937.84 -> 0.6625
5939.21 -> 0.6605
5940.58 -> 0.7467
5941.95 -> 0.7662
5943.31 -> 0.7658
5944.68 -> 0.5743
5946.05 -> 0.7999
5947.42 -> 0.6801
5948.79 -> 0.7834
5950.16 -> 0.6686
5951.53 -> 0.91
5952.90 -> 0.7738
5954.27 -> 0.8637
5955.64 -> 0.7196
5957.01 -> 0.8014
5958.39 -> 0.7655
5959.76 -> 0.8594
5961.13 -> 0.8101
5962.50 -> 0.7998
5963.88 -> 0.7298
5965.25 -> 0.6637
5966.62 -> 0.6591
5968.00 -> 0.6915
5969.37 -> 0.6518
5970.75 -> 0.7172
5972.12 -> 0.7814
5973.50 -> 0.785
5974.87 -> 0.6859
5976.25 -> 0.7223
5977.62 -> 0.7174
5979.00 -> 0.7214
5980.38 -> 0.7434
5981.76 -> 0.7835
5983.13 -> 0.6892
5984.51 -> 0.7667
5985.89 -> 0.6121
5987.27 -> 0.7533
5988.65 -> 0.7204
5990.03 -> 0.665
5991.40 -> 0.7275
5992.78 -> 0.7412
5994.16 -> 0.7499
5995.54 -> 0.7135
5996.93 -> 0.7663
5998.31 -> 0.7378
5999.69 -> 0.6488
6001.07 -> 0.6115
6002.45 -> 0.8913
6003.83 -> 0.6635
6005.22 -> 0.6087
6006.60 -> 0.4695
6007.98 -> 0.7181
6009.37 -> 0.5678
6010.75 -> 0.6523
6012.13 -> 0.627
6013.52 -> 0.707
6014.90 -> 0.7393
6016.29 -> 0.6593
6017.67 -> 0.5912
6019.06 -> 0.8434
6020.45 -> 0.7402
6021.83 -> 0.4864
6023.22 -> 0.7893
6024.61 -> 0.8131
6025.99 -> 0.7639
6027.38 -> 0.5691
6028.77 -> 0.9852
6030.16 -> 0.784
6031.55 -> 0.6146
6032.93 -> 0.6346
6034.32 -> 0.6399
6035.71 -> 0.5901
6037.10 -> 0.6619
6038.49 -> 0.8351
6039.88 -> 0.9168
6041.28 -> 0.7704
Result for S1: 0.745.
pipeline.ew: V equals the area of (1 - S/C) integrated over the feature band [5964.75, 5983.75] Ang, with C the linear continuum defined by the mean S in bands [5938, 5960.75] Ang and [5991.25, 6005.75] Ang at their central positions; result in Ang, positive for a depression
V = 0.5 Ang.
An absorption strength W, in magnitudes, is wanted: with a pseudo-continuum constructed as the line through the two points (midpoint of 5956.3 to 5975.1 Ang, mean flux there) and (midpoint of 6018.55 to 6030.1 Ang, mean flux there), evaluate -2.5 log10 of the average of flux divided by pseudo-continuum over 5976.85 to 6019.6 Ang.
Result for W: 0.08 mag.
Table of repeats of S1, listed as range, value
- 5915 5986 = 0.741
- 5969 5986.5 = 0.723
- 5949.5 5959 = 0.786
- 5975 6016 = 0.697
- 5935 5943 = 0.73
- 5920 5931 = 0.739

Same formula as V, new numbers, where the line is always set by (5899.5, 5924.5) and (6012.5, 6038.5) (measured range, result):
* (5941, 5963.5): -0.55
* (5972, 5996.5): 0.18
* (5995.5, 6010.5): 1.01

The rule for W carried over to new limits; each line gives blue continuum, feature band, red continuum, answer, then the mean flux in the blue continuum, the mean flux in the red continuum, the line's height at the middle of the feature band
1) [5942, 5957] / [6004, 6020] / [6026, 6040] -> 0.11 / 0.757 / 0.717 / 0.727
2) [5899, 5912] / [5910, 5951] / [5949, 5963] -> 0.10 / 0.816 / 0.797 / 0.806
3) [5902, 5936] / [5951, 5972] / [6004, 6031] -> -0.05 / 0.749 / 0.689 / 0.723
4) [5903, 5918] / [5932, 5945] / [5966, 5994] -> 0.05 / 0.759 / 0.718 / 0.742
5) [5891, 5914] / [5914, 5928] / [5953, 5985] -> -0.04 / 0.722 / 0.745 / 0.728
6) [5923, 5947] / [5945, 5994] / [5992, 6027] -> -0.04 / 0.728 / 0.691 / 0.711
